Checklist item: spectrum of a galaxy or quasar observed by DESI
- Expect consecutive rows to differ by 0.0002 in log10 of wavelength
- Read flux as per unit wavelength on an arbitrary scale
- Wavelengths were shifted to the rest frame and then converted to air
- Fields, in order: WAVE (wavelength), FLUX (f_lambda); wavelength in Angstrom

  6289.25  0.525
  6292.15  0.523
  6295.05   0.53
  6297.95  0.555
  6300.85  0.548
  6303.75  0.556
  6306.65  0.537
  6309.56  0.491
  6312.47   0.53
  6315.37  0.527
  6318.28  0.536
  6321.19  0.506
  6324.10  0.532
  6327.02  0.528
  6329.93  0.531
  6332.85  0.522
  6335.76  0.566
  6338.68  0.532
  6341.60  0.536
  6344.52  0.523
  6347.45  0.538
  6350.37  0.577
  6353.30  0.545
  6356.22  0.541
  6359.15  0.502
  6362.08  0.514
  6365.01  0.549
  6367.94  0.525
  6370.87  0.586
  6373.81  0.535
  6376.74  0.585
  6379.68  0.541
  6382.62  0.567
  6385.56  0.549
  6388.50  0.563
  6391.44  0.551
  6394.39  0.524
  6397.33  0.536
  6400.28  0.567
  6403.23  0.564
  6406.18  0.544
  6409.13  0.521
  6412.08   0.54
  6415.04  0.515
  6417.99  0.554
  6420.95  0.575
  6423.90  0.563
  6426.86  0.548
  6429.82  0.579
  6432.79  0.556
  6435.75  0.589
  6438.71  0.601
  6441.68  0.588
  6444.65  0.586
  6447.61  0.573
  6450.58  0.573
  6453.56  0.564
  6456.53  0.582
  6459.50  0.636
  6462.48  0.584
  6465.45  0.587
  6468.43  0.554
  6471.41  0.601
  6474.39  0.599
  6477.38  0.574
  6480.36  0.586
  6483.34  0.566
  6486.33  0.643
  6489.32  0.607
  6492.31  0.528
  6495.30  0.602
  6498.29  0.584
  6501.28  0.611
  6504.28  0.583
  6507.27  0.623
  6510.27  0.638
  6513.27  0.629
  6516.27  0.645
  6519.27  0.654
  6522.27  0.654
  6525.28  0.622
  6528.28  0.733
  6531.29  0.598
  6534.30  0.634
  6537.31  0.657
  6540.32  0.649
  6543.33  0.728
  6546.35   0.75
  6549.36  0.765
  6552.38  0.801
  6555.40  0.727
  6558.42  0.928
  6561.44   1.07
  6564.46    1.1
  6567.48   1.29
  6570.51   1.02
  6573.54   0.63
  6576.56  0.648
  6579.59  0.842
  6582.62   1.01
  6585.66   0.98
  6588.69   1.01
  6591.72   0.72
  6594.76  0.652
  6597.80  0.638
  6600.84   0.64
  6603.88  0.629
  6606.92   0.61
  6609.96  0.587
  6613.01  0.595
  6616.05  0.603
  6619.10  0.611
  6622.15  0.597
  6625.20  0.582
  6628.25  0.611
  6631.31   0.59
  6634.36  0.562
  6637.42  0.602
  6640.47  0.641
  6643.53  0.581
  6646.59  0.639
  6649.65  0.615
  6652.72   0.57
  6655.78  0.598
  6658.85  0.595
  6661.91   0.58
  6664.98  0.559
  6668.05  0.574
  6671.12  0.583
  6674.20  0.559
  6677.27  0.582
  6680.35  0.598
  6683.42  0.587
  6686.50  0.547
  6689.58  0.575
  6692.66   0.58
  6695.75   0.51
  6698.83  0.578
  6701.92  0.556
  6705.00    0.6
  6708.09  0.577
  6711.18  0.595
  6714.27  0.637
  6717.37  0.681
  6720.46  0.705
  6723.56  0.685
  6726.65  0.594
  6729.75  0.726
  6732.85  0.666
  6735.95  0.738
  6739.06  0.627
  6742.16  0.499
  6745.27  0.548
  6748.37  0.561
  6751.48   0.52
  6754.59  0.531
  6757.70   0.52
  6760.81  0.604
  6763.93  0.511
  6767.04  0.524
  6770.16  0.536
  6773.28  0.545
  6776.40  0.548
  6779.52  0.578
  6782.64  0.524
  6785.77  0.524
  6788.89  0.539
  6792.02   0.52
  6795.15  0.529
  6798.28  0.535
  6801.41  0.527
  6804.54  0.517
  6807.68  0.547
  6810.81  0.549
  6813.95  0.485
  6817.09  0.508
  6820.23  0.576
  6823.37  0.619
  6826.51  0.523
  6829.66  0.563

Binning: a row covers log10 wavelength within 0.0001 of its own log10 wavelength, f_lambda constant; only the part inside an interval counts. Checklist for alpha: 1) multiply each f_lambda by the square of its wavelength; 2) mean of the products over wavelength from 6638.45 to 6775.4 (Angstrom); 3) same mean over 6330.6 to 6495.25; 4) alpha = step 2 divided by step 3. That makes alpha 1.15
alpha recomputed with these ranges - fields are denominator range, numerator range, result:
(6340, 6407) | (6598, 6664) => 1.19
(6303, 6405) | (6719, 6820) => 1.19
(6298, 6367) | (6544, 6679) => 1.44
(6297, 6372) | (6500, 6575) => 1.49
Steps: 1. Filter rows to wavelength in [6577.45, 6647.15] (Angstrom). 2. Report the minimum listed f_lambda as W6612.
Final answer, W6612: 0.562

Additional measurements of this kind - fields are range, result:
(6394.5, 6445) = 0.515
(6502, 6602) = 0.583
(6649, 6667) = 0.559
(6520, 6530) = 0.622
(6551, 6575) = 0.63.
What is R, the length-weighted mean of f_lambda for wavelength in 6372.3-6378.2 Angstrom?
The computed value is 0.56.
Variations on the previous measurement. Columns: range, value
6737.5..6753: 0.551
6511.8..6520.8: 0.643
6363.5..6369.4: 0.537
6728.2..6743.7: 0.651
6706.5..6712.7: 0.586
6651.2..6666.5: 0.581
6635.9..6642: 0.622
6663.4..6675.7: 0.568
